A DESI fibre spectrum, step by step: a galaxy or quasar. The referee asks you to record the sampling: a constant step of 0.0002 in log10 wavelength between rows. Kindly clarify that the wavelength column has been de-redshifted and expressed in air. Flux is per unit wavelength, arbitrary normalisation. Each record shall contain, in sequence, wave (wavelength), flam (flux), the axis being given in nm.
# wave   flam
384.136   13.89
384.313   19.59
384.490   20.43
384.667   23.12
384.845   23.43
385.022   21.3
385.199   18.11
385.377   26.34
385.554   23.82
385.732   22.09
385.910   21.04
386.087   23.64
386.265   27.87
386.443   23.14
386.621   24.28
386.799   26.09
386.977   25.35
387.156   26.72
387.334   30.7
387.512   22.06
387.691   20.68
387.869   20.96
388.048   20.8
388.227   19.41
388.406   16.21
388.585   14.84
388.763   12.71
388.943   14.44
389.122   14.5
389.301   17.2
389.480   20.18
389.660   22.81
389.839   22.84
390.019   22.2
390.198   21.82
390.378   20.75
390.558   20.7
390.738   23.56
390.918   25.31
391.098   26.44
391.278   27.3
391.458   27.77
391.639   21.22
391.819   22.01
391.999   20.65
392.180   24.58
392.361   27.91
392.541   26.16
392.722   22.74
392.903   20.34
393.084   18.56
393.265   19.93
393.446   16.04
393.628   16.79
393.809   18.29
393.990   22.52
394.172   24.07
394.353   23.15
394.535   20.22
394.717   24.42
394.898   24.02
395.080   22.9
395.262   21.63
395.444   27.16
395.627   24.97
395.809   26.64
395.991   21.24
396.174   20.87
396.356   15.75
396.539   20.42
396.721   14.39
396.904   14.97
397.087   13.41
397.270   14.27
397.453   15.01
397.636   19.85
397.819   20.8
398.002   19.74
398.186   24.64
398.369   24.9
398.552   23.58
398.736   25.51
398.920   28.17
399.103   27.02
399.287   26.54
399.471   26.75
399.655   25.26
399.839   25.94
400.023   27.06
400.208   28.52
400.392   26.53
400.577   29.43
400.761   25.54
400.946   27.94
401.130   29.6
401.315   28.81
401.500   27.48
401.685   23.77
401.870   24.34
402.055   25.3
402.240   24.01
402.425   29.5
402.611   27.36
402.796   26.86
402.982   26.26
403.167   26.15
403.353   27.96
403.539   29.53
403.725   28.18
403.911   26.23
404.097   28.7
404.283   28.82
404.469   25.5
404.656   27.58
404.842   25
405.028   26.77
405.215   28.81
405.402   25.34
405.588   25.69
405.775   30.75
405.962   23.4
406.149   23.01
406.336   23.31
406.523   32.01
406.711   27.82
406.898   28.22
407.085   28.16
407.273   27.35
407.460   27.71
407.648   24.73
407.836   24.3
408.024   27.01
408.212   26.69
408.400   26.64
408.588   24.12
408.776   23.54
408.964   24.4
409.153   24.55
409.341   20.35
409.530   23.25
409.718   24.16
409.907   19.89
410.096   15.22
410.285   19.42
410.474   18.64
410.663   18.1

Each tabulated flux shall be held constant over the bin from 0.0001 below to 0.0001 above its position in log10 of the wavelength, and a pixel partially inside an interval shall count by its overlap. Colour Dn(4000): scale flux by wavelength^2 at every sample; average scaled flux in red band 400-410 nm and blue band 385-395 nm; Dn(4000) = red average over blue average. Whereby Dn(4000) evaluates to 1.29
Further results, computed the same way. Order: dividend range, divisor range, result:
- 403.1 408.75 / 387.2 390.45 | 1.47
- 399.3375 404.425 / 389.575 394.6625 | 1.27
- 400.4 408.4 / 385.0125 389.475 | 1.38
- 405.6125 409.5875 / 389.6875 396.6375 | 1.23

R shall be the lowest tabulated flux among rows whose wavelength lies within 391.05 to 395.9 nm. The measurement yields 16.04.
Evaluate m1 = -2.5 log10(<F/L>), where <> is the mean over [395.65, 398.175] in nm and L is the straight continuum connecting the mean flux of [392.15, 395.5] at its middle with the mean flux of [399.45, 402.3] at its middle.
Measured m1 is 0.28 mag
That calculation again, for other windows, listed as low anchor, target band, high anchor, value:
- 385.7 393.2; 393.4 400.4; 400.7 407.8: 0.11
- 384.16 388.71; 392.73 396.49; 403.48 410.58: 0.10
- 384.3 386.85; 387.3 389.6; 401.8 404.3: 0.26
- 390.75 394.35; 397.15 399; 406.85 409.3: 0.11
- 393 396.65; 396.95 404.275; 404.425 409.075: -0.06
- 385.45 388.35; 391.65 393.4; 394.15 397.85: -0.03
